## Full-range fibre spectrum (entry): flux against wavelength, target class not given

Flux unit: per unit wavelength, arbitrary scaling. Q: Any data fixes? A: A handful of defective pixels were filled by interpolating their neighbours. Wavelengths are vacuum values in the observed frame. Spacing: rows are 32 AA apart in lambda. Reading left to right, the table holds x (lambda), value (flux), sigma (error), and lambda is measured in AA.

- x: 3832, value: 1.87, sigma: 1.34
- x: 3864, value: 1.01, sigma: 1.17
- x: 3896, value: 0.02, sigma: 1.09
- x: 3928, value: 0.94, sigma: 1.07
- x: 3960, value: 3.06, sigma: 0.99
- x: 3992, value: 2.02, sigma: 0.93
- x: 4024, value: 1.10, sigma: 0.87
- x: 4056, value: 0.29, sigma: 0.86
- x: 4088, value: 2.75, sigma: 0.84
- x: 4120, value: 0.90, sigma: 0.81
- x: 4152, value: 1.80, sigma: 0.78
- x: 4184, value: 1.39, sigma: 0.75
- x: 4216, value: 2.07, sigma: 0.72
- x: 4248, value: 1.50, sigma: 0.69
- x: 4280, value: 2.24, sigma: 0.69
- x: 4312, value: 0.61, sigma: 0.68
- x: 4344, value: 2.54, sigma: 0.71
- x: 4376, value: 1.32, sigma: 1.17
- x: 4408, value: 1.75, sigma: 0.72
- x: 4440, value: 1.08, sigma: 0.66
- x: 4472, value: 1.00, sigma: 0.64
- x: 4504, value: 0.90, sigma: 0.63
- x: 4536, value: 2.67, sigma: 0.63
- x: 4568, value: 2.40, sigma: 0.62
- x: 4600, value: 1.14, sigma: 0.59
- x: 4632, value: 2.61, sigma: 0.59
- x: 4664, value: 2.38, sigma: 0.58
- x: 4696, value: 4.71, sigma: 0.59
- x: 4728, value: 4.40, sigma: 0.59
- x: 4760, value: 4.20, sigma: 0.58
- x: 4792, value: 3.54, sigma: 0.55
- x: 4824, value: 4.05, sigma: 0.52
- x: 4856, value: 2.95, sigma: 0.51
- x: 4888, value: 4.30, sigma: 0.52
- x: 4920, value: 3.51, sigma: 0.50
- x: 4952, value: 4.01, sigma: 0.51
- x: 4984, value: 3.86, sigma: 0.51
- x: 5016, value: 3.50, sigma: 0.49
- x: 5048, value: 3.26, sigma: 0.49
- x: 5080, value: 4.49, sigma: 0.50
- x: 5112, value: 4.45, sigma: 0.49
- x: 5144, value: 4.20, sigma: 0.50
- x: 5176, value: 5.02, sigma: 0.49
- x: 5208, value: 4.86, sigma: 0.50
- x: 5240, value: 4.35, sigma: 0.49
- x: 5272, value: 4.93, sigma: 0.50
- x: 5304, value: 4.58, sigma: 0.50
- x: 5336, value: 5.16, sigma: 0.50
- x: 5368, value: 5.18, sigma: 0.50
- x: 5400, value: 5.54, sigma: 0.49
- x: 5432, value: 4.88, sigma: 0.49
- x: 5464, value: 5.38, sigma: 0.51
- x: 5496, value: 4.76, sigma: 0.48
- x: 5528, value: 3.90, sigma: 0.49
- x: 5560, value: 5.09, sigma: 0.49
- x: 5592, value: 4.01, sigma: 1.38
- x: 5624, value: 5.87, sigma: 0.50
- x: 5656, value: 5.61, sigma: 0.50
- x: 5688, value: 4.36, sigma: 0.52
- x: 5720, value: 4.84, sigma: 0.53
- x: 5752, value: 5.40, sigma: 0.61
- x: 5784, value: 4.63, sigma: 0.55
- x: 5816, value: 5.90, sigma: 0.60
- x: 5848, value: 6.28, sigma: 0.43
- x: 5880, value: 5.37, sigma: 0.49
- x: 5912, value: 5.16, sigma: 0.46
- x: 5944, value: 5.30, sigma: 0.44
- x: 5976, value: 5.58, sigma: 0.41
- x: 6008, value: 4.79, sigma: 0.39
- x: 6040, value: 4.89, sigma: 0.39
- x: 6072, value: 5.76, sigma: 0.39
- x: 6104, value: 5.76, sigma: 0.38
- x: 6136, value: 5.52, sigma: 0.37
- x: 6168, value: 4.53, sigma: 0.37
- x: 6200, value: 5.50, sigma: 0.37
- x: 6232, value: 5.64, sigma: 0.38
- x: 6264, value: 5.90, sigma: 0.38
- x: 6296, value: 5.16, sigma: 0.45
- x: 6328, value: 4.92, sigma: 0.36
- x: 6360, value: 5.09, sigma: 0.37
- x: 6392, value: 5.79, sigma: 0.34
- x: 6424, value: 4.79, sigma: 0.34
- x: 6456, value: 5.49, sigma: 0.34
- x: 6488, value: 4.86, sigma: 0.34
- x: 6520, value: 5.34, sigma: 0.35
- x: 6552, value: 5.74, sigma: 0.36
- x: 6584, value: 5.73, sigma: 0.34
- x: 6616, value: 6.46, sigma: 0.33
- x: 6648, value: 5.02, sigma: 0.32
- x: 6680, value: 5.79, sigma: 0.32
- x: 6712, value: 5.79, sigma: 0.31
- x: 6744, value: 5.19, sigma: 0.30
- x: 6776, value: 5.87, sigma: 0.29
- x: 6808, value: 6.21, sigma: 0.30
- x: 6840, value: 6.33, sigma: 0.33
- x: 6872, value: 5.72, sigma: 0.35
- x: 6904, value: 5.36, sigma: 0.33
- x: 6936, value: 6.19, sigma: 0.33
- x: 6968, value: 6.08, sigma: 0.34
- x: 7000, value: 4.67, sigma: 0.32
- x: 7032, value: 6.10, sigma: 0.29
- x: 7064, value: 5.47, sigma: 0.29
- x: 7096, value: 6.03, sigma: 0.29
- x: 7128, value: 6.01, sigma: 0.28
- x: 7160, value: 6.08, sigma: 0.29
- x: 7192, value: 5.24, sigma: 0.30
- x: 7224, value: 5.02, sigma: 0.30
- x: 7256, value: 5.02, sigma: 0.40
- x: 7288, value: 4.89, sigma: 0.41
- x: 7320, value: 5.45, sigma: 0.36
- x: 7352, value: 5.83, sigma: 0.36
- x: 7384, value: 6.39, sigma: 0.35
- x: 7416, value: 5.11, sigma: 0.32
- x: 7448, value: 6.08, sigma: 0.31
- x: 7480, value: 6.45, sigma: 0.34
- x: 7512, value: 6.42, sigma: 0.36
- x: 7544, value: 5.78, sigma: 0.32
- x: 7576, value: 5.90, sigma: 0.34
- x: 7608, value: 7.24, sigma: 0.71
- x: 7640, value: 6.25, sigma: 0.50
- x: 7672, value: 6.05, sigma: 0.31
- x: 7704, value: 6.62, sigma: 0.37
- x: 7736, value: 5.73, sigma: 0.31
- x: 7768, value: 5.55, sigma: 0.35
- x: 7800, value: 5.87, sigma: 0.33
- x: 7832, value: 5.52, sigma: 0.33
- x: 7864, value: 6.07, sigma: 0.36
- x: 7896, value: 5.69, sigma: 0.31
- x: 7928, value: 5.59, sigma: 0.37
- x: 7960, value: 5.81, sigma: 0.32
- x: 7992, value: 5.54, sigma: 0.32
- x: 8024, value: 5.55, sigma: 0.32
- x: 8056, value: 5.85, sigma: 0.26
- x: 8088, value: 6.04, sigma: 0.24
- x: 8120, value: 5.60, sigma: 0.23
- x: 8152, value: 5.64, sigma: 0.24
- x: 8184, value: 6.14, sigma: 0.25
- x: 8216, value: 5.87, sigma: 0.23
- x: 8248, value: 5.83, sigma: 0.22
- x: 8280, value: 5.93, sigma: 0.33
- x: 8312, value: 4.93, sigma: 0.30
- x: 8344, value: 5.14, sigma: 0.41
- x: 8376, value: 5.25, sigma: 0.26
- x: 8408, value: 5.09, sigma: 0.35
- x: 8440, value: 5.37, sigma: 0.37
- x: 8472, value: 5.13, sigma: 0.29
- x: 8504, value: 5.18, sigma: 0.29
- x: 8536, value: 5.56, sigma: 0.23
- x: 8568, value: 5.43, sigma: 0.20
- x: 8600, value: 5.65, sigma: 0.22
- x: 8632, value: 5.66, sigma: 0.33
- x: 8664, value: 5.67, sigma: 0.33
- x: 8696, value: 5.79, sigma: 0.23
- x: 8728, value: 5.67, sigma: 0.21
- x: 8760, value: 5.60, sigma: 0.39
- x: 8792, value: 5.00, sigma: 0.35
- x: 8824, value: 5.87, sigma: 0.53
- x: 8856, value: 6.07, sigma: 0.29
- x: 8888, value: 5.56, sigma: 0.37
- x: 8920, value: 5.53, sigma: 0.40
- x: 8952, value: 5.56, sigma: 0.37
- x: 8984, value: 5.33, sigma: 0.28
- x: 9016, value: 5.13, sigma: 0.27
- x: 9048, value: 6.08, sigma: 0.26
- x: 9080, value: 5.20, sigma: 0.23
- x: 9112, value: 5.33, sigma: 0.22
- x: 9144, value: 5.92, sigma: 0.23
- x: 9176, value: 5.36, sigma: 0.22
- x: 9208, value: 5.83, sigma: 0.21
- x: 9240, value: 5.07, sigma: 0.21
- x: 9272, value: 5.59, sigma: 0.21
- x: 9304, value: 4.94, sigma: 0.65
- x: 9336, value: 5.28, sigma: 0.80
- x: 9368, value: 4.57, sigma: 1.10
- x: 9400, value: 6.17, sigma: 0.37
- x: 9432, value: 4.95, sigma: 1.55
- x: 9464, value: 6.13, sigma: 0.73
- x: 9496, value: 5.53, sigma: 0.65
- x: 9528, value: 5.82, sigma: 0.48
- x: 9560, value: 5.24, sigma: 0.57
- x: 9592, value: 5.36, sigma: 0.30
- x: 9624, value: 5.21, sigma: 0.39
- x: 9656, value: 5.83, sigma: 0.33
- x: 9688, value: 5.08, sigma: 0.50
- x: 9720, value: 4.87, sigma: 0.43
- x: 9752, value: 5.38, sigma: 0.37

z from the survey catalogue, 0.17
